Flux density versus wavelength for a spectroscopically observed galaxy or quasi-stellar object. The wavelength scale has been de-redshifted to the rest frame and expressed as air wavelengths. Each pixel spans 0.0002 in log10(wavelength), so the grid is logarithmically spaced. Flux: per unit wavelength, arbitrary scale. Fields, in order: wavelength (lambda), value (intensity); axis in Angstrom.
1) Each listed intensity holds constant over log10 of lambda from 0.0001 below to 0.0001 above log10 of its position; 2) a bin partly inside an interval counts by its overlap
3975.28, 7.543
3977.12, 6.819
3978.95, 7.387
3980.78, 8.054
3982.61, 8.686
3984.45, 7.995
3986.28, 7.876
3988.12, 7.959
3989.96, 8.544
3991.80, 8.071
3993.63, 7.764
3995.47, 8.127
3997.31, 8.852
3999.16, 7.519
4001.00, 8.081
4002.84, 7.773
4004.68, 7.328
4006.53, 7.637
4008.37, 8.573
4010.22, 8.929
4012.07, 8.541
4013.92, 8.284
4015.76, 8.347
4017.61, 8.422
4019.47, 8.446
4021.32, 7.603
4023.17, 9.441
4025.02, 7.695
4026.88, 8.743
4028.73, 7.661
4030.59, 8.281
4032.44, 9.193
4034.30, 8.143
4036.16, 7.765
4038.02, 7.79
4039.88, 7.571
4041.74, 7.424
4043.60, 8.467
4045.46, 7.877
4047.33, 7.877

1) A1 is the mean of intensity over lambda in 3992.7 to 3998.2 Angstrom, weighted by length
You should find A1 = 8.26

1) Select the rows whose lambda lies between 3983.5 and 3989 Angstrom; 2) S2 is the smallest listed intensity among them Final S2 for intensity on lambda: 7.876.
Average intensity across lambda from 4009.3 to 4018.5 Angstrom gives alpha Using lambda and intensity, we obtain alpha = 8.51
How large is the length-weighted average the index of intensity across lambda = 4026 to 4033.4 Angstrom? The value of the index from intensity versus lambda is 8.47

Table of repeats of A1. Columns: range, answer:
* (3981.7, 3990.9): 8.2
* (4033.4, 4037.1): 7.95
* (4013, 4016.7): 8.34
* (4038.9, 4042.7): 7.51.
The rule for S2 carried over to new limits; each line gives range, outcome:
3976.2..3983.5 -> 6.819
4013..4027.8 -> 7.603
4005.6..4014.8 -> 7.637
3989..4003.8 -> 7.519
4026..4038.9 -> 7.661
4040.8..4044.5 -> 7.424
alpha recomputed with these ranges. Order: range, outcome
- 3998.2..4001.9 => 7.79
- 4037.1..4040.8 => 7.68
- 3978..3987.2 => 8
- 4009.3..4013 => 8.72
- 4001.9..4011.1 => 8.05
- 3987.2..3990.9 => 8.24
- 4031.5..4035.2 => 8.68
